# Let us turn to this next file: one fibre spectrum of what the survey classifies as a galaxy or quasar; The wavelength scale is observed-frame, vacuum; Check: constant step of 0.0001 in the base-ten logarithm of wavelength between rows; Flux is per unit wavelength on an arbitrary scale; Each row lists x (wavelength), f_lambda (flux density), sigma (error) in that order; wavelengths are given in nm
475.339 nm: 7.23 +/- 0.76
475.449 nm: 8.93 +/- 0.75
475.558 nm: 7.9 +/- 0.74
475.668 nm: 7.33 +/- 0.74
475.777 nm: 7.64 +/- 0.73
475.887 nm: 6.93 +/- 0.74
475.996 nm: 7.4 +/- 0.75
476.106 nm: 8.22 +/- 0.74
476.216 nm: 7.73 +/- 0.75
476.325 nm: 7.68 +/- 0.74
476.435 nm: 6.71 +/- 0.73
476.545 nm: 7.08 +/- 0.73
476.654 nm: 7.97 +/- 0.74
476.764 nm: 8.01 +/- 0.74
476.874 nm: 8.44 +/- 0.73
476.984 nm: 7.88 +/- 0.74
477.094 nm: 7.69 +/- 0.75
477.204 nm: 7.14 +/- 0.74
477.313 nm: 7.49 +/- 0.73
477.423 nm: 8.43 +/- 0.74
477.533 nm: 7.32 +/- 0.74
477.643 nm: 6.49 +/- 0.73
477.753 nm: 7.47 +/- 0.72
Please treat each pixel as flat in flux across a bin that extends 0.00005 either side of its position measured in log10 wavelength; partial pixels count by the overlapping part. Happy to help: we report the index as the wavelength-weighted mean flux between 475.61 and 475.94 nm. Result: 7.3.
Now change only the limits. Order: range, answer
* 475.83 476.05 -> 7.17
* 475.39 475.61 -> 8.4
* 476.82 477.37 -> 7.73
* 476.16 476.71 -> 7.44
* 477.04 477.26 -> 7.44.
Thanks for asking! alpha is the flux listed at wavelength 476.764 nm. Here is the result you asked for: 8.01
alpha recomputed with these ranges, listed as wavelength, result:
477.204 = 7.14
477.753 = 7.47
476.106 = 8.22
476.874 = 8.44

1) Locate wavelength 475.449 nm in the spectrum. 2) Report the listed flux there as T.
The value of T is 8.93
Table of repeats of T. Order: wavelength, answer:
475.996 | 7.4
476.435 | 6.71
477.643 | 6.49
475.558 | 7.9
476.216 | 7.73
